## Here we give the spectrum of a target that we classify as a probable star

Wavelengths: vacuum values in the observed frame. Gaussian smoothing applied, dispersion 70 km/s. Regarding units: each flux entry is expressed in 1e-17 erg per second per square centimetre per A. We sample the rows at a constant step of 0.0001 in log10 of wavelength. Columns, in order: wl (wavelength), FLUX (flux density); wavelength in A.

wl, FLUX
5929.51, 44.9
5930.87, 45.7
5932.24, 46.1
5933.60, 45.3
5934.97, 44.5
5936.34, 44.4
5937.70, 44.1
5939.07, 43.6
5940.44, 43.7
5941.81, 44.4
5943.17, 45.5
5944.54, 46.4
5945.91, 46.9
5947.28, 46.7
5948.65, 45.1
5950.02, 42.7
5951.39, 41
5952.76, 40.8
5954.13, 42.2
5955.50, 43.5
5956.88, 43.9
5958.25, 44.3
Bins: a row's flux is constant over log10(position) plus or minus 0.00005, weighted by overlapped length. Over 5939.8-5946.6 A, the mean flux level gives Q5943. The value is 45.4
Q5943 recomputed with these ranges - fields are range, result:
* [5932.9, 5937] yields 44.7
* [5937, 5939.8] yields 43.9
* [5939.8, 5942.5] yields 44.2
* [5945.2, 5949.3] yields 46.2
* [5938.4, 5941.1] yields 43.6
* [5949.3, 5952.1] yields 41.9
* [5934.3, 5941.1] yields 44.1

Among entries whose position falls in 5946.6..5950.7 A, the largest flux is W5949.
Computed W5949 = 46.7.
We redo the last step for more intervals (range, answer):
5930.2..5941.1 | 46.1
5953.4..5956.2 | 43.5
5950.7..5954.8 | 42.2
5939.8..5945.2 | 46.4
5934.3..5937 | 44.5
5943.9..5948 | 46.9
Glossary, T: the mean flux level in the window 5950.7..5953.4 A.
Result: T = 40.9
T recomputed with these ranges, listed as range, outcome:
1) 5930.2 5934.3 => 45.7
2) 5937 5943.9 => 44.3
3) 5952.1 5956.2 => 42.1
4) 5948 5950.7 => 43.9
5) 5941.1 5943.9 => 45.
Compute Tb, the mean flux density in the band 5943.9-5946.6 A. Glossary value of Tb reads 46.6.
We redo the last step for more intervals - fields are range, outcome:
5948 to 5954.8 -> 42.4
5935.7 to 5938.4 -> 44.3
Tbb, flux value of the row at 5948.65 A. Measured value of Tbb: 45.1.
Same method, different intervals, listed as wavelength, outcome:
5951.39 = 41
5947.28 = 46.7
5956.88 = 43.9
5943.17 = 45.5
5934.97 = 44.5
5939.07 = 43.6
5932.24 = 46.1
